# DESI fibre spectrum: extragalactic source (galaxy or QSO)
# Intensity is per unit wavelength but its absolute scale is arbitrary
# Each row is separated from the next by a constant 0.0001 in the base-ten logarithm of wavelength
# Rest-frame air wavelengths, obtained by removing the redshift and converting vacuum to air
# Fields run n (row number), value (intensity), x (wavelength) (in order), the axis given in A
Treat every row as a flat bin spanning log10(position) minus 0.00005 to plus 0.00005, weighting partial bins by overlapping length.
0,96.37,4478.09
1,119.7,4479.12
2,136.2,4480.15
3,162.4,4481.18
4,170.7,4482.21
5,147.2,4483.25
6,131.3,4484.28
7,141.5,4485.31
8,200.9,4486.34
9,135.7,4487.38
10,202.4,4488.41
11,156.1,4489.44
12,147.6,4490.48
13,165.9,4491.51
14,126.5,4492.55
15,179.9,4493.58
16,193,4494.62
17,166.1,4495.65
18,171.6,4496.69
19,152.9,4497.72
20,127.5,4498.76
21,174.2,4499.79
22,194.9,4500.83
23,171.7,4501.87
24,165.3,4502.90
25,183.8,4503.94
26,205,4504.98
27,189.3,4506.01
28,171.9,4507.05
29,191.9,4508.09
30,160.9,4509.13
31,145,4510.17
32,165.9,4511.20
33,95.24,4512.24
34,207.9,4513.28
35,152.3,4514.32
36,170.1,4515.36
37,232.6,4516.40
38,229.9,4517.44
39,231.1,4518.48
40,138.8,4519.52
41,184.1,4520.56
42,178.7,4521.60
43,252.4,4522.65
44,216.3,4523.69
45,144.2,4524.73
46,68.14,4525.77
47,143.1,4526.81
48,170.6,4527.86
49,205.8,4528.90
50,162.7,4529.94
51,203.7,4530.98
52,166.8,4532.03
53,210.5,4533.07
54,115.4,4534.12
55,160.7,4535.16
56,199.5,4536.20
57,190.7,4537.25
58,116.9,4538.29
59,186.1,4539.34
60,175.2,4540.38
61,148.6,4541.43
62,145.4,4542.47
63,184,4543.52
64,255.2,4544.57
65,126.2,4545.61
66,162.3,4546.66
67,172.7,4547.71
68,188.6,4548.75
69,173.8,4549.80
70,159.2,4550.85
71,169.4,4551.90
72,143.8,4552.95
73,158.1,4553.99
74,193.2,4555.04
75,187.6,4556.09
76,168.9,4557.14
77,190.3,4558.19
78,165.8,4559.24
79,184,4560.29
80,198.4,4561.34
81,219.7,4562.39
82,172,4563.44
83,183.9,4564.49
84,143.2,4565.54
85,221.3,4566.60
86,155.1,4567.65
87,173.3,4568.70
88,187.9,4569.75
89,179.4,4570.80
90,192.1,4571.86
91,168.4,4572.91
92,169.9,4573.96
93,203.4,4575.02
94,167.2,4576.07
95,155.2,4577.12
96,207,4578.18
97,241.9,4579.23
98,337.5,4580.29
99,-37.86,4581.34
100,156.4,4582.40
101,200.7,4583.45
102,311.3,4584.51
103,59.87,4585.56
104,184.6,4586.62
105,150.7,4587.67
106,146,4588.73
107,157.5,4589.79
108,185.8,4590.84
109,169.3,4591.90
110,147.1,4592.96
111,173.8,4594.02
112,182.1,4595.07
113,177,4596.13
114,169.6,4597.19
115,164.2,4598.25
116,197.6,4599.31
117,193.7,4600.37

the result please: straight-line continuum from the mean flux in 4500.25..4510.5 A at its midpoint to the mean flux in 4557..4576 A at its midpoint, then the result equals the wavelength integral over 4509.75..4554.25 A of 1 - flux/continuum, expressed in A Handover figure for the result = 1.9 A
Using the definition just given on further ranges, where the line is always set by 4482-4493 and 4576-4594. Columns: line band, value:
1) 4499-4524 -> -3.4 A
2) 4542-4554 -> -0.3 A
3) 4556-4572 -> -1.2 A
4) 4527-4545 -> -1.1 A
